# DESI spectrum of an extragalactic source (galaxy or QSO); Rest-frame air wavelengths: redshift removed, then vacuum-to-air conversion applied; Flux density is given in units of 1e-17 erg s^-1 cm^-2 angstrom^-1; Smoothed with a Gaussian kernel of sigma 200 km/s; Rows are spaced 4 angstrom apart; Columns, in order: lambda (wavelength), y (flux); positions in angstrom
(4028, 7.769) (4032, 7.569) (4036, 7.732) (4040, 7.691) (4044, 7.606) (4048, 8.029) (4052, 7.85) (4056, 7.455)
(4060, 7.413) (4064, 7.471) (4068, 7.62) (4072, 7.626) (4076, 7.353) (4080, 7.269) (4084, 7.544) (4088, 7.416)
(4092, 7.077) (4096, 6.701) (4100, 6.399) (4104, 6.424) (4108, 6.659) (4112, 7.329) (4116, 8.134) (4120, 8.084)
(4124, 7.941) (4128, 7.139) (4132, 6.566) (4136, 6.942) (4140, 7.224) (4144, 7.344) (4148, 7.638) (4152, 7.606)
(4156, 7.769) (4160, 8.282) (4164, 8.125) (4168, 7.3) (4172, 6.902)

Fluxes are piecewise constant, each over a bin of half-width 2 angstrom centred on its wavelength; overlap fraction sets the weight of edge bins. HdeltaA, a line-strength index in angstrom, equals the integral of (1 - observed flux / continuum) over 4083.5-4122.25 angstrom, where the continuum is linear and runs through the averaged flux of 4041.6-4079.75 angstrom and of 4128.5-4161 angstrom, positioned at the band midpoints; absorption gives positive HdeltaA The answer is 1.6 angstrom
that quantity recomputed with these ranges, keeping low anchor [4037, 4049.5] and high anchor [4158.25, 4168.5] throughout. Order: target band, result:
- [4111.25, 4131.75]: 0.7 angstrom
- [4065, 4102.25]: 2.9 angstrom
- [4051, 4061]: 0.3 angstrom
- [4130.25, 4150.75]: 2.0 angstrom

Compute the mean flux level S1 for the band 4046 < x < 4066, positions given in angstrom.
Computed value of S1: 7.64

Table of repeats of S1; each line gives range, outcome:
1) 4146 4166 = 7.88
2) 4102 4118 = 7.14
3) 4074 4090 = 7.4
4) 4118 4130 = 7.72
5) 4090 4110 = 6.65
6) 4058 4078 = 7.5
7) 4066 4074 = 7.62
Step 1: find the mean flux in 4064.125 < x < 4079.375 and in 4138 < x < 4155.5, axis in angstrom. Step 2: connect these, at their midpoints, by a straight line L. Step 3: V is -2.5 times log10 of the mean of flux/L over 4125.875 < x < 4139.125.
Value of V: 0.08 mag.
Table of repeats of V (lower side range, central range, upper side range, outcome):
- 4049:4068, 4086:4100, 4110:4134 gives 0.087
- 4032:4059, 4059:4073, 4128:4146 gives 0.003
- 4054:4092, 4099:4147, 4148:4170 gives 0.065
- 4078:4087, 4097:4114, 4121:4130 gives 0.124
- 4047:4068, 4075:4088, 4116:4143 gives 0.021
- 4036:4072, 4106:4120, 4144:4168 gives 0.036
